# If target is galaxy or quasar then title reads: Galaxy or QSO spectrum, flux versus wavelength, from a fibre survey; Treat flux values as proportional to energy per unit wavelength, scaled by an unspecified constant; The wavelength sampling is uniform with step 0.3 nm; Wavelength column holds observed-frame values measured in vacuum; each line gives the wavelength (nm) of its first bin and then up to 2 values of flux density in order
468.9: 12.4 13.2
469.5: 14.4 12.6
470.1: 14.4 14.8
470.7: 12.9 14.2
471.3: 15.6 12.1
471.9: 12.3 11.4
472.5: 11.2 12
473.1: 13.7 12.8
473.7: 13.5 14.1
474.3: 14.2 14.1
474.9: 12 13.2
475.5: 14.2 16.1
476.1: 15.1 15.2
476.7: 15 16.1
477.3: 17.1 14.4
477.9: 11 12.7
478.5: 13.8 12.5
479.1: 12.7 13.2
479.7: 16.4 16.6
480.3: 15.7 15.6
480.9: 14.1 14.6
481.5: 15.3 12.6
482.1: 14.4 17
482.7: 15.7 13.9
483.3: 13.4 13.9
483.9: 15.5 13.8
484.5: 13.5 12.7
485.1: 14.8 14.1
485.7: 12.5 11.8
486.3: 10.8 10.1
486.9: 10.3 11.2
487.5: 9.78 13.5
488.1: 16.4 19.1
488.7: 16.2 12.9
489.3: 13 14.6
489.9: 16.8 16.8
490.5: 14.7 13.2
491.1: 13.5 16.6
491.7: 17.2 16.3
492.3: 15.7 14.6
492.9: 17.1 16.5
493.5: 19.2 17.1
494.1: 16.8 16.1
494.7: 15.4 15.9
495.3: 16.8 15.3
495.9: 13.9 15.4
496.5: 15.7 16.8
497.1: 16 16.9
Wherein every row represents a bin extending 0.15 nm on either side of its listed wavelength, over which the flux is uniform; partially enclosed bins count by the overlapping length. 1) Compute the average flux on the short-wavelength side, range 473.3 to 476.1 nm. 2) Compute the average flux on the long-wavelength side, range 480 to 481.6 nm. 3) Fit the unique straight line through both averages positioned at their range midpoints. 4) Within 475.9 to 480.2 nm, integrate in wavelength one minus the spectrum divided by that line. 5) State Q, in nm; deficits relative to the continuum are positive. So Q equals 0.044 nm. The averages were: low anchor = 13.9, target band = 14.4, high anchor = 15.2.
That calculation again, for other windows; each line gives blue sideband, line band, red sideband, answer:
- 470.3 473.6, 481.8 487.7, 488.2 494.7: 0.70 nm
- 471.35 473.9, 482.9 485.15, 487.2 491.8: 0.03 nm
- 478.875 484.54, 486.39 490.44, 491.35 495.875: 0.46 nm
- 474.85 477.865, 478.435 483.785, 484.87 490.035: -0.14 nm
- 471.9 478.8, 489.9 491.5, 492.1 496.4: 0.06 nm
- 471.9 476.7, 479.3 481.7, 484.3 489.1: -0.33 nm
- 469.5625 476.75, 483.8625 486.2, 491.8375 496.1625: 0.25 nm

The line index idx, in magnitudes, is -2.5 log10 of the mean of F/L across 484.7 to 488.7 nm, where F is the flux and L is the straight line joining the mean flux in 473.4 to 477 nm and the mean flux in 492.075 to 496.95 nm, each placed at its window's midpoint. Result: 0.18 mag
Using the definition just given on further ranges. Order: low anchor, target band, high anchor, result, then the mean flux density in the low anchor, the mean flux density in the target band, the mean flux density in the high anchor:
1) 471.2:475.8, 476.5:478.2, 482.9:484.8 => -0.087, 13.2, 14.6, 13.9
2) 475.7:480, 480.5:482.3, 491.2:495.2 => 0.032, 14.4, 14.5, 16.5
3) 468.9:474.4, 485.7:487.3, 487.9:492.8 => 0.339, 13.3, 11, 15.5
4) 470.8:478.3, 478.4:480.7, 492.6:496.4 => -0.015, 13.7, 14.6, 16.2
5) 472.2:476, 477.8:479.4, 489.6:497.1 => 0.108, 13.4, 12.7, 15.9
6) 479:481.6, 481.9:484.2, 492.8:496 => 0.037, 14.9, 14.7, 16.4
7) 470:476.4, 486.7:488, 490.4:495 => 0.327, 13.6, 11.4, 16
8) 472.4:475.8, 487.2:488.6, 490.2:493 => 0.049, 13.3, 14.4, 15.5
